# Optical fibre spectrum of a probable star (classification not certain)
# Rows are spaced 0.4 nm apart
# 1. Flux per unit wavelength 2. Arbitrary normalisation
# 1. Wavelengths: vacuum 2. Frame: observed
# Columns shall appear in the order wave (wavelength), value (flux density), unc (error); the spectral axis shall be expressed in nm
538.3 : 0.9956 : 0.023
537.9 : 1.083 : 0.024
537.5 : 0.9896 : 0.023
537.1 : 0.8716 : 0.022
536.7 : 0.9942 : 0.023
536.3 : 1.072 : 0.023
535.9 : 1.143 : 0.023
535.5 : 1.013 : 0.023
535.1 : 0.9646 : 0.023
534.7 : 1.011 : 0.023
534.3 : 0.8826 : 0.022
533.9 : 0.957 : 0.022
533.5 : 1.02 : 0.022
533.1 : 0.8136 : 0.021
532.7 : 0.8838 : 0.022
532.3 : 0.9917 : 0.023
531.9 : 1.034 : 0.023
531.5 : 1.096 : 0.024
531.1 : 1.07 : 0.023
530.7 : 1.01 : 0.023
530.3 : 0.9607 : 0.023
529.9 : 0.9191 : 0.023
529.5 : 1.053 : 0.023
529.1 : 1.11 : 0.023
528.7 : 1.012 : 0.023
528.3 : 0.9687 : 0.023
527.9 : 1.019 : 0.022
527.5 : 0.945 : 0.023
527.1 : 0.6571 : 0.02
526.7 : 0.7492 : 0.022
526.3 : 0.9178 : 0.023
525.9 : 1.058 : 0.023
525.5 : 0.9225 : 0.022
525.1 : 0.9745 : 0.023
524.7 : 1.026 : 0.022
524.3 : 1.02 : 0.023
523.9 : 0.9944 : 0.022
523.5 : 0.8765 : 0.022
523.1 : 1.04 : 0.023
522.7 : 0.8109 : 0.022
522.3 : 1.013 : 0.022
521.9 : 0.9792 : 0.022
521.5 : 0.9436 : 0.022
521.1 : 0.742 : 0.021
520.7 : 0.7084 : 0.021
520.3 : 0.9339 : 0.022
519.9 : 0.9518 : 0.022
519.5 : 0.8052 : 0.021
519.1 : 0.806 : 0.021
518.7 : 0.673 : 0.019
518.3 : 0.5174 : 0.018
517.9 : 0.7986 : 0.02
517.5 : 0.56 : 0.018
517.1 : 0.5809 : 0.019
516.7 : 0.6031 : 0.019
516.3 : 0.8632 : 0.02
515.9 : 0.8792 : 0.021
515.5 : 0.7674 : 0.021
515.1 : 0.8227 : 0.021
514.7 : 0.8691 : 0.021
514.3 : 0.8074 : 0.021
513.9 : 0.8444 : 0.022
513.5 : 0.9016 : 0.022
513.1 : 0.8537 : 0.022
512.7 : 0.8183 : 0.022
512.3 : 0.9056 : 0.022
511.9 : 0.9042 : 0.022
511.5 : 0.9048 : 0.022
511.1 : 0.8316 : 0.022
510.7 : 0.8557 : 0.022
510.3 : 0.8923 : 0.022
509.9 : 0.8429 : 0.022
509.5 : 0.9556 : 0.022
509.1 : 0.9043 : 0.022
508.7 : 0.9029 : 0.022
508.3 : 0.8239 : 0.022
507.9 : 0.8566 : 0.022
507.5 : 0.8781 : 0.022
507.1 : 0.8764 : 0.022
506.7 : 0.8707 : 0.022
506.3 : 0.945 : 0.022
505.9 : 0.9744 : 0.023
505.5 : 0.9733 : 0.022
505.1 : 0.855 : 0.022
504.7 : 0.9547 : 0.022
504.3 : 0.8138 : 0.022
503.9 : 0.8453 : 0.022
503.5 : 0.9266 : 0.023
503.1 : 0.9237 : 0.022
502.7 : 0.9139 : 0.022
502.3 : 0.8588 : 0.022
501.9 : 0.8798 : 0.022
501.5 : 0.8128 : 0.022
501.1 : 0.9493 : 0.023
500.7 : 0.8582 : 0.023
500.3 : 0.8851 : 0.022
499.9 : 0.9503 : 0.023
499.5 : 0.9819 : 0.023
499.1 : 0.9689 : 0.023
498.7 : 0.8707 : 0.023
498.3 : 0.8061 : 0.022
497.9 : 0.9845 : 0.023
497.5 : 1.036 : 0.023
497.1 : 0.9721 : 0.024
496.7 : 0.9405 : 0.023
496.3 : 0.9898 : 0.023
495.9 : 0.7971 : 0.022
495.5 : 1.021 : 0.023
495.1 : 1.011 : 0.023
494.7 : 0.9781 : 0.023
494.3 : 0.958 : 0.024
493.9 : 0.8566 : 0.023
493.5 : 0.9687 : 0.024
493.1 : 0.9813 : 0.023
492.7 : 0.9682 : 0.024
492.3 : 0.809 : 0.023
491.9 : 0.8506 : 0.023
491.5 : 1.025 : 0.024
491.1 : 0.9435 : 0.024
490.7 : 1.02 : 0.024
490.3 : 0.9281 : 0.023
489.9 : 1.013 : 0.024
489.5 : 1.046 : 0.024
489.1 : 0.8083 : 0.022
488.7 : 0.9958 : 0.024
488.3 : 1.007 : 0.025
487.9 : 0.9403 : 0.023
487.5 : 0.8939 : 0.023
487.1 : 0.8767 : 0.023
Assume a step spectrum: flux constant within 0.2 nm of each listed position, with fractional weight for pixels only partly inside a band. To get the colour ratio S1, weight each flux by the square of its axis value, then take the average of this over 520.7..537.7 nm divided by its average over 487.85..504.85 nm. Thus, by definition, 1.18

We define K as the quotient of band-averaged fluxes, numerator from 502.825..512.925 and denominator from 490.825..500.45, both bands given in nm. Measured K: 0.95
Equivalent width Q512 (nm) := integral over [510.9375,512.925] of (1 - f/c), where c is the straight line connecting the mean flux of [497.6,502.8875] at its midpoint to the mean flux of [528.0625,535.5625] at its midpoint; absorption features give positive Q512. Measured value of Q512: 0.131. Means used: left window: 0.904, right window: 0.988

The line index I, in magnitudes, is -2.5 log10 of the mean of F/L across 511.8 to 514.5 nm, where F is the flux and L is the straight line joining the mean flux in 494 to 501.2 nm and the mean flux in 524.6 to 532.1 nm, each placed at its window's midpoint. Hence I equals 0.115 mag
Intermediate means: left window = 0.941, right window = 0.973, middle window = 0.861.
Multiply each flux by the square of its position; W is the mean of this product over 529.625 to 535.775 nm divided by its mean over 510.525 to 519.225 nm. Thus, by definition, 1.33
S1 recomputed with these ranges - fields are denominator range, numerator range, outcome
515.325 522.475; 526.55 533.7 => 1.28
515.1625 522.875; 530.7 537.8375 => 1.33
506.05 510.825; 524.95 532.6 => 1.19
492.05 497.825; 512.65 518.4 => 0.88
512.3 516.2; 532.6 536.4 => 1.25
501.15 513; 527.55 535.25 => 1.22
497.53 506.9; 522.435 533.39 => 1.17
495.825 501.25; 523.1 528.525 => 1.12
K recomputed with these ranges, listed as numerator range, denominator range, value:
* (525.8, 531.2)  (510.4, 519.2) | 1.21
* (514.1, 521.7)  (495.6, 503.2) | 0.84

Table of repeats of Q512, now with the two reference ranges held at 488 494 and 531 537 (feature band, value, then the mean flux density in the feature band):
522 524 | 0.07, 0.946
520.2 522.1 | 0.24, 0.858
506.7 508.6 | 0.20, 0.862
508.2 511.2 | 0.28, 0.879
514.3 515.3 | 0.14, 0.838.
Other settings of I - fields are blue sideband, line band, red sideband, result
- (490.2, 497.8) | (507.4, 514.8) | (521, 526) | 0.10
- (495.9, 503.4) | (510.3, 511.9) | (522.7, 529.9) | 0.07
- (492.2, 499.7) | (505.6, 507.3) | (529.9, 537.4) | 0.04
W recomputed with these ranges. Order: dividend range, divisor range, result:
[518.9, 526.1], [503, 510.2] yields 1.10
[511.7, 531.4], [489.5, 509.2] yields 1.04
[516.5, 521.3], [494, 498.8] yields 0.84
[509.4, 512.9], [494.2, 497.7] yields 0.96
